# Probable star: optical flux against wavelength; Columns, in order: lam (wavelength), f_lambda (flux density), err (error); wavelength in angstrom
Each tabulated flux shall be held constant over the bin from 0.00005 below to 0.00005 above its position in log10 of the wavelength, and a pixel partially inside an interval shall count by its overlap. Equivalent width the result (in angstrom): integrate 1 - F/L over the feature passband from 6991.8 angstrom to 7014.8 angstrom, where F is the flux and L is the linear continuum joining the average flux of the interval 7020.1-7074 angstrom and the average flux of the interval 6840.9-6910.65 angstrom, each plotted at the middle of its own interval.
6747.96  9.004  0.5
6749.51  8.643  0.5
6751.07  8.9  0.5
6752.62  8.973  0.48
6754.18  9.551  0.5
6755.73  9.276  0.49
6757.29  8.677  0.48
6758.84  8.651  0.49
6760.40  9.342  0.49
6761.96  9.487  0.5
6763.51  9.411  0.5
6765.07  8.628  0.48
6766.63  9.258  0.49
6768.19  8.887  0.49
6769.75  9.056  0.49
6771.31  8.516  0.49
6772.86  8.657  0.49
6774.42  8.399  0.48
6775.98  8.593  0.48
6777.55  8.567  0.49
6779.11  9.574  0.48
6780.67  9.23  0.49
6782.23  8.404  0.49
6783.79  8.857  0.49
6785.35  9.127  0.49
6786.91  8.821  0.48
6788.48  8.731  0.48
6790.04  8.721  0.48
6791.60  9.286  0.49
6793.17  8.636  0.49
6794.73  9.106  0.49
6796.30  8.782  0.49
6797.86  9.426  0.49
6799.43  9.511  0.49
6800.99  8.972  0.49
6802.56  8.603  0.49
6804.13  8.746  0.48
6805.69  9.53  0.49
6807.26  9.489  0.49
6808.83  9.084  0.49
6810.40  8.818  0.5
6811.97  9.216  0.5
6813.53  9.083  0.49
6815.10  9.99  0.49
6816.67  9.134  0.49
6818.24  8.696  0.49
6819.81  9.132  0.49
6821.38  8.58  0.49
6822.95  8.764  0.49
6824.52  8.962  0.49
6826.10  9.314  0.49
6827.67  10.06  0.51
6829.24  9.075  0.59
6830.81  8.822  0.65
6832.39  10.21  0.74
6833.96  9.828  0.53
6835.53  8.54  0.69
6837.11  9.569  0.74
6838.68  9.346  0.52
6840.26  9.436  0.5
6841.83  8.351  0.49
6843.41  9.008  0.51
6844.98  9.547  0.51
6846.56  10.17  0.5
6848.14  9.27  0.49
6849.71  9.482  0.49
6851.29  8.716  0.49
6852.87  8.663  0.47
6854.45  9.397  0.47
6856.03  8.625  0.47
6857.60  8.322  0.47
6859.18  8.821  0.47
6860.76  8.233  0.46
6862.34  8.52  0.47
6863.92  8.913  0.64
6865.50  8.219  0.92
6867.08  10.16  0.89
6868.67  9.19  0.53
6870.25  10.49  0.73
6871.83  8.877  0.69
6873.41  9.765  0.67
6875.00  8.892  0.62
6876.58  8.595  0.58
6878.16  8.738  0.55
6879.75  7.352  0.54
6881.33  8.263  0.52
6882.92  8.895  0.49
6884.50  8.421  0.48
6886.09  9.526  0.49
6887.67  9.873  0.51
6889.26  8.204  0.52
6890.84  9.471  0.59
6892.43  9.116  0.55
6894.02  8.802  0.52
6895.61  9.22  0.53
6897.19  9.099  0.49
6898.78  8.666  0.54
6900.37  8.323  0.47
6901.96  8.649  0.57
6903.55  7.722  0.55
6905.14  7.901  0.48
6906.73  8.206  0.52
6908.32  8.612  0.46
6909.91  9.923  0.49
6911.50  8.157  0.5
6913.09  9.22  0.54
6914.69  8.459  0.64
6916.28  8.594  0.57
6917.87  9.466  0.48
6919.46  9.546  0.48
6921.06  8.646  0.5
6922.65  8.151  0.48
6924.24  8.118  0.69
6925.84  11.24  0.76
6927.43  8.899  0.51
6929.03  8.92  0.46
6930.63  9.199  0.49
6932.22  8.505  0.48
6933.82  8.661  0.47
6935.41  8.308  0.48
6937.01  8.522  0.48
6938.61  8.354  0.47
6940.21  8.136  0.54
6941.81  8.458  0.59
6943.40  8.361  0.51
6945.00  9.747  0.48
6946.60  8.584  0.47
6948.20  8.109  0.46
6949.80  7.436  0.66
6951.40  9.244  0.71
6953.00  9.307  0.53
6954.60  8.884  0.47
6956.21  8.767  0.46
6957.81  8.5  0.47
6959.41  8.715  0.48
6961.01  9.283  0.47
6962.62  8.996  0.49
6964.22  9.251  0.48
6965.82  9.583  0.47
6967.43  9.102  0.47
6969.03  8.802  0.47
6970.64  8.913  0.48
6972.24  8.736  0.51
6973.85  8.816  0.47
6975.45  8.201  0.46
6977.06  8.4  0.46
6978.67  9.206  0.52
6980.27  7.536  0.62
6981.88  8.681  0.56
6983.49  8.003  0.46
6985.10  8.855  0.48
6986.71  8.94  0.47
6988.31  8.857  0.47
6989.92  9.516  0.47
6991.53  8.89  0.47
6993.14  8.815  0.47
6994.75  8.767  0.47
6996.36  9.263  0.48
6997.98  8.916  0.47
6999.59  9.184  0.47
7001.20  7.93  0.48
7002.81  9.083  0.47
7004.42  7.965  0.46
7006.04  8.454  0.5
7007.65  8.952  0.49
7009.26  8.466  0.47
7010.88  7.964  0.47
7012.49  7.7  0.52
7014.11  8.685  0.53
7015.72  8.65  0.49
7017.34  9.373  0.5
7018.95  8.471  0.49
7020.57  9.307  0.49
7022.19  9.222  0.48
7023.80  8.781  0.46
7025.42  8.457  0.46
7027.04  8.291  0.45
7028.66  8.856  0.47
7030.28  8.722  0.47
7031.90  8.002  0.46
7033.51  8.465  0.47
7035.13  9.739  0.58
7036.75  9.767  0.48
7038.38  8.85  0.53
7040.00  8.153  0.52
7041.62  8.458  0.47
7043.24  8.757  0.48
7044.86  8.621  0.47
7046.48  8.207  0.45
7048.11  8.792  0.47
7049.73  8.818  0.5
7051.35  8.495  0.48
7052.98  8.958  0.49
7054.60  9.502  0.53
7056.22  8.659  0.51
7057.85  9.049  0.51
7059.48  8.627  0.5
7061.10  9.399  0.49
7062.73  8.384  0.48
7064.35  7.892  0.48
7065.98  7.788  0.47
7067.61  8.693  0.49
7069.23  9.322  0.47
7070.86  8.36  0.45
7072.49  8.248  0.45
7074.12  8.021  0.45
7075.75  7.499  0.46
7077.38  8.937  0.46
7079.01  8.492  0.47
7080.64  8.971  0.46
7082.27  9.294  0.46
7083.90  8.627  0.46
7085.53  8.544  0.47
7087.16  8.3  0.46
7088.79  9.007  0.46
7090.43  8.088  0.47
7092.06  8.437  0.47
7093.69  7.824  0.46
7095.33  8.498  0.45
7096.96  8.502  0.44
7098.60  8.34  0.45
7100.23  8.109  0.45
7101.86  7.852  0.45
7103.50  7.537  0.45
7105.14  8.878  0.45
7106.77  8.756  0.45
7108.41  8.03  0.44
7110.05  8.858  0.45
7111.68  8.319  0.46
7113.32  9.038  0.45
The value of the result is 0.4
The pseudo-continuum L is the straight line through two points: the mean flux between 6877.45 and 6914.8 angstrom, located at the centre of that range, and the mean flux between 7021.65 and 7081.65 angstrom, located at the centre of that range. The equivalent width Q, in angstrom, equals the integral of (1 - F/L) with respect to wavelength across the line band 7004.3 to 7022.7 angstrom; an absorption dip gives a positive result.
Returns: 0.11 angstrom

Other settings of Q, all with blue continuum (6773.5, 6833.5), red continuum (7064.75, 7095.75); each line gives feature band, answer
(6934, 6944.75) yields 0.4 angstrom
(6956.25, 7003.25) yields -0.7 angstrom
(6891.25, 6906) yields 0.4 angstrom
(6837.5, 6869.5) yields -0.3 angstrom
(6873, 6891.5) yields 0.2 angstrom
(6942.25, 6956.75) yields 0.1 angstrom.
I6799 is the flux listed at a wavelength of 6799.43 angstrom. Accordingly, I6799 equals 9.511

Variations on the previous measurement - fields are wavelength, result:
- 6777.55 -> 8.567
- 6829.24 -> 9.075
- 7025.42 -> 8.457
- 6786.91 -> 8.821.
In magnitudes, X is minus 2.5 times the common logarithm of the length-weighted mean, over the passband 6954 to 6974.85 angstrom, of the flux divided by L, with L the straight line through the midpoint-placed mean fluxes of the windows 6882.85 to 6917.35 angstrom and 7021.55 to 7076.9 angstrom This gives -0.03 mag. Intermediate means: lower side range 8.78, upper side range 8.64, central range 8.94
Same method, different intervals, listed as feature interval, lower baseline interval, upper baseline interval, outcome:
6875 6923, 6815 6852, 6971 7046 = 0.04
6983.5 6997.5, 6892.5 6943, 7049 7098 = -0.03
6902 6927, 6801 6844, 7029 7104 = 0.02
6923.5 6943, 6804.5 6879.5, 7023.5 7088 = 0.02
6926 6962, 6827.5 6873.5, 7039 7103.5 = 0.02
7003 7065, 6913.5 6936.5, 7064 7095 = -0.01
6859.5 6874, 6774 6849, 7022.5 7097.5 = -0.02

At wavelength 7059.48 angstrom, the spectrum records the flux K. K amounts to 8.627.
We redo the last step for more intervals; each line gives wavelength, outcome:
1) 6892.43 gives 9.116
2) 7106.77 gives 8.756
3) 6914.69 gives 8.459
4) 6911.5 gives 8.157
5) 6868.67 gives 9.19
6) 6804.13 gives 8.746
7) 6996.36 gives 9.263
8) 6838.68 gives 9.346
